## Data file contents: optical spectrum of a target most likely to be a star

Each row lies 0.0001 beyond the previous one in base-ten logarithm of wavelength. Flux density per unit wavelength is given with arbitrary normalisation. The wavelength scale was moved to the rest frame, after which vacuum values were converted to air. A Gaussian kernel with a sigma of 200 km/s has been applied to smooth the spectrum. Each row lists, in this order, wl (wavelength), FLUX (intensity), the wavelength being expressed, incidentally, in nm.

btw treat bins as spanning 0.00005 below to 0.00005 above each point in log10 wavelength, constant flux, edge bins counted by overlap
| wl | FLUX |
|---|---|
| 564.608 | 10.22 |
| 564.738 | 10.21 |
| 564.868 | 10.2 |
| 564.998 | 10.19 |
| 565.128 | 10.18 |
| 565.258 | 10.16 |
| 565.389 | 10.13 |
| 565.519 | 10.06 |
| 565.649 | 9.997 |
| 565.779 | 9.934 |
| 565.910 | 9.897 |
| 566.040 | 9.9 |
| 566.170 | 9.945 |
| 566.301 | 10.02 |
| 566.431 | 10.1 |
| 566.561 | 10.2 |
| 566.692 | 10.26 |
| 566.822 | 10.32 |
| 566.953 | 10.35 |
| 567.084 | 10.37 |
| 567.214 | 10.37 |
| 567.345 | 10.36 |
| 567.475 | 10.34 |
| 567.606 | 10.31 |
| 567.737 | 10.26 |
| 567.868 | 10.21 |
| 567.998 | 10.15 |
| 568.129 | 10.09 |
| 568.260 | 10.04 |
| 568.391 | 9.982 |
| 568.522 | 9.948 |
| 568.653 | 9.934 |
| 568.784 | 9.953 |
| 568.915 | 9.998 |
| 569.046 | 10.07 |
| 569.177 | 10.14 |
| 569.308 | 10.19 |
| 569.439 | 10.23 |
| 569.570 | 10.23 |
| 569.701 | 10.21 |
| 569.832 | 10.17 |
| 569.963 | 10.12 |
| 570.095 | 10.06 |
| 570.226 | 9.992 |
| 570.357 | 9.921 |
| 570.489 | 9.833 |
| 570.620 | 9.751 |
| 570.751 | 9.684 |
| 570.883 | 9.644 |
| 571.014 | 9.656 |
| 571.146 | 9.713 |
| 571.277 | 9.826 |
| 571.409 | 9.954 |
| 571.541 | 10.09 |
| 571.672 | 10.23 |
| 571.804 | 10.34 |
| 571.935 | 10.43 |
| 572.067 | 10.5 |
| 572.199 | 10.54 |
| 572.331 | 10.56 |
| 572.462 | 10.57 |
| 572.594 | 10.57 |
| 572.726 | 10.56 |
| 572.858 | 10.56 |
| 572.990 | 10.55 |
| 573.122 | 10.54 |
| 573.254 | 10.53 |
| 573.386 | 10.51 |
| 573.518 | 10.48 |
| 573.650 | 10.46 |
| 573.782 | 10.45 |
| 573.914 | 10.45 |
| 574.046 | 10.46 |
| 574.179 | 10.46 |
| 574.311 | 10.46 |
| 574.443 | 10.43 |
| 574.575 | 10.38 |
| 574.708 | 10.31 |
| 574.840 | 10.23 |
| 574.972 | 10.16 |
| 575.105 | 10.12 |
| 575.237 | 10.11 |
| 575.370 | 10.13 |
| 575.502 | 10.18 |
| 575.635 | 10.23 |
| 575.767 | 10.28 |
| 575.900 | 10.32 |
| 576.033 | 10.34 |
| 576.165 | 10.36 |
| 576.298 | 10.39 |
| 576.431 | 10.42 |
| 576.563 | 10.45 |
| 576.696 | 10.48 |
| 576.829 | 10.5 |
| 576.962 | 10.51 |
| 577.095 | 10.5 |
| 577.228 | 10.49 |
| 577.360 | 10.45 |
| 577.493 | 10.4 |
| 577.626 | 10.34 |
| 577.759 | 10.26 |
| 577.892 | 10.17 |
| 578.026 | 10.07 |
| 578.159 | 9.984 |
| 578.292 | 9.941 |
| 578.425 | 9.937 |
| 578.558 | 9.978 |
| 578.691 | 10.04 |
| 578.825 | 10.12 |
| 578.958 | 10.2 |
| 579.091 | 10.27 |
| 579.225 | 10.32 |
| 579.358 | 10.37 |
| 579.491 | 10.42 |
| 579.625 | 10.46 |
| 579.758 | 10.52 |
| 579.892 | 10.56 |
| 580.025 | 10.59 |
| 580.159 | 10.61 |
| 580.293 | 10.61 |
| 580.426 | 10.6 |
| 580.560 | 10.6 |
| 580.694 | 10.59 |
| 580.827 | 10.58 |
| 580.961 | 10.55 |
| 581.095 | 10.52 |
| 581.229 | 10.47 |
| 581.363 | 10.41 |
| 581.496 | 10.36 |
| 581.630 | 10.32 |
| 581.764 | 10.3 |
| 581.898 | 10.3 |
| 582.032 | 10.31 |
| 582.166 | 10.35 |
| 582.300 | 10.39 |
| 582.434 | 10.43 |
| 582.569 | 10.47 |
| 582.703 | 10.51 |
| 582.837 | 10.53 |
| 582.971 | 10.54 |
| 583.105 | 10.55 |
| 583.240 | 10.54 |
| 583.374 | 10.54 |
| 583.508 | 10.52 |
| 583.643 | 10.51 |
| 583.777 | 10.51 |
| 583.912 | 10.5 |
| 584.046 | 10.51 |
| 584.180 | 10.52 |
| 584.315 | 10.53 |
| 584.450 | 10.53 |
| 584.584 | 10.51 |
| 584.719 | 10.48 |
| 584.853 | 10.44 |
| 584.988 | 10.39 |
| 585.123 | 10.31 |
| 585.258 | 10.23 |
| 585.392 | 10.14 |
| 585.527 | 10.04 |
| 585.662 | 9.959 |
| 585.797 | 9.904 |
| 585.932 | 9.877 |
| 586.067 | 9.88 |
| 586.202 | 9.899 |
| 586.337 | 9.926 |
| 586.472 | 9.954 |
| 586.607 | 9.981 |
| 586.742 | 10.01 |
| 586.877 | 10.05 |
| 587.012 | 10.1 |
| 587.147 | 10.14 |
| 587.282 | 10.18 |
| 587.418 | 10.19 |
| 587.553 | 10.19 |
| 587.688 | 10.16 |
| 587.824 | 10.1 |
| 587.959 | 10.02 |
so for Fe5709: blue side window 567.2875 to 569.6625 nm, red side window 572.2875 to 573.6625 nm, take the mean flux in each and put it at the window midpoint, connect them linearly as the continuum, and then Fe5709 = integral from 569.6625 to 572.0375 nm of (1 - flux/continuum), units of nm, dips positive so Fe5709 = 0.08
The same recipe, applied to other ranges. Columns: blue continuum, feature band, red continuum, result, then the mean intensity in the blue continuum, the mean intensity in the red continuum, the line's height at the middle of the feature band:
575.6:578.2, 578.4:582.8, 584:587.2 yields -0.05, 10.4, 10.2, 10.3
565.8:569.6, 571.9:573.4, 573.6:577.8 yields -0.04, 10.1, 10.4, 10.3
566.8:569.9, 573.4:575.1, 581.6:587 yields -0.03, 10.2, 10.3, 10.2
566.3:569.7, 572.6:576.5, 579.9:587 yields -0.05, 10.2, 10.4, 10.3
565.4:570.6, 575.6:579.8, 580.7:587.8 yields -0.03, 10.1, 10.3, 10.2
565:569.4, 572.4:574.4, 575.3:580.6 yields -0.05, 10.1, 10.3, 10.2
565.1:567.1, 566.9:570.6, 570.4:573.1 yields 0.00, 10.1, 10.2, 10.1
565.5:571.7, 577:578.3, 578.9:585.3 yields 0.01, 10.1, 10.5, 10.3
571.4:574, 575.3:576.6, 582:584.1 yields 0.02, 10.5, 10.5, 10.5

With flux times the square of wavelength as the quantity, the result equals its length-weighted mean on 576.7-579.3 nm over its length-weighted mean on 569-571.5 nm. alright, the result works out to 1.1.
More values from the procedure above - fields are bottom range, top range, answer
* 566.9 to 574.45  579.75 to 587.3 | 1.06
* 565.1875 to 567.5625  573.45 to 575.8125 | 1.05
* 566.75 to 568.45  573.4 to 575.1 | 1.04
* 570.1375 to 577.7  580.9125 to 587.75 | 1.04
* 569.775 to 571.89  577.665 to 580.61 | 1.07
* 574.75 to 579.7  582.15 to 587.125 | 1.03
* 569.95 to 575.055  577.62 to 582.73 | 1.04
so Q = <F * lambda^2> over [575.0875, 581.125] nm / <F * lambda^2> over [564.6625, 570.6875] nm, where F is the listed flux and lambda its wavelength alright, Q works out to 1.1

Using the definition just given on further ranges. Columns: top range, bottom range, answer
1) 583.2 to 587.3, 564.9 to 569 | 1.08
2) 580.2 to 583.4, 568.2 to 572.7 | 1.08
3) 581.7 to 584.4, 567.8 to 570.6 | 1.09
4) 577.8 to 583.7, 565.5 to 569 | 1.08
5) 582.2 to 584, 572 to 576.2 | 1.04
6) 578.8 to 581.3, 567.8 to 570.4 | 1.08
